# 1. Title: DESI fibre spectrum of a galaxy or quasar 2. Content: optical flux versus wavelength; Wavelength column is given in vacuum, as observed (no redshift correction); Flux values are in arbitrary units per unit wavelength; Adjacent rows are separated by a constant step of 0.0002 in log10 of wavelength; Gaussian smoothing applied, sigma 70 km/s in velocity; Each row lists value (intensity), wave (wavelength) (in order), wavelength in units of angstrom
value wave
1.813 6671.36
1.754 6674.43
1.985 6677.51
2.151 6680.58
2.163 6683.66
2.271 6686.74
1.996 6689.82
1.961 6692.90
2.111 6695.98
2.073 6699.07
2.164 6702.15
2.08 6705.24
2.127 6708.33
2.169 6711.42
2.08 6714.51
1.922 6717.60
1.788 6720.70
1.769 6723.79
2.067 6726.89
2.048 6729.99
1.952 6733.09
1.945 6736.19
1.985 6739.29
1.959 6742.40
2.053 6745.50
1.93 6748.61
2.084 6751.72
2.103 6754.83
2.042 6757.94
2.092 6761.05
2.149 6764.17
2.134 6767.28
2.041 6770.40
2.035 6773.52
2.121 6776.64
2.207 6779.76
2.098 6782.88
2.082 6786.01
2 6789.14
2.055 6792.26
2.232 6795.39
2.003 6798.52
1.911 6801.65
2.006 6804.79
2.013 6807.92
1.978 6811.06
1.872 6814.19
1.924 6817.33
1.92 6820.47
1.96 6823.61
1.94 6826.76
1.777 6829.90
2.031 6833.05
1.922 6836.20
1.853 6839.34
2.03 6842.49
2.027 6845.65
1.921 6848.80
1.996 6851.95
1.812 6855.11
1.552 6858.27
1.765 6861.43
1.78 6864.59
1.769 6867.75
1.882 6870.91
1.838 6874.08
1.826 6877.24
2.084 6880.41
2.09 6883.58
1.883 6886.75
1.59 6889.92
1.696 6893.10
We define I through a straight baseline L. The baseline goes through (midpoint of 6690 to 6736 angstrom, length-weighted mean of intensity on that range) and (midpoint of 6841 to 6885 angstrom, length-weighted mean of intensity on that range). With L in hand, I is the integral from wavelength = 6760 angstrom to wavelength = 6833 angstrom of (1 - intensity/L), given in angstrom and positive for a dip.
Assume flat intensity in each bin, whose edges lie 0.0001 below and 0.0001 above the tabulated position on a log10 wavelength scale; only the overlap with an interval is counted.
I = -2.99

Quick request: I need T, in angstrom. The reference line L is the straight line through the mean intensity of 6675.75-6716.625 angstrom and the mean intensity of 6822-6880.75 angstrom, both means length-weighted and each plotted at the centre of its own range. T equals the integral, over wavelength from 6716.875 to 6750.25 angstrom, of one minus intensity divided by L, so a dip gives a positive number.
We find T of 1.6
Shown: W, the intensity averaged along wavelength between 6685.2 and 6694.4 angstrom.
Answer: 2.08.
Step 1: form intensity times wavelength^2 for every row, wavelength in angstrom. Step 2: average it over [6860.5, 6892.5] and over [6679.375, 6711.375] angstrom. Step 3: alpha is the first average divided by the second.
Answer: 0.92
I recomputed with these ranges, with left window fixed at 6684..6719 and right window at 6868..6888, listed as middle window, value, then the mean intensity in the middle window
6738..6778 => -0.38 angstrom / 2.06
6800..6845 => 0.82 angstrom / 1.94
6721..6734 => 0.77 angstrom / 1.94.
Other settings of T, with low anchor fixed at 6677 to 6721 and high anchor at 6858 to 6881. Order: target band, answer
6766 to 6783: -1.2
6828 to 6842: -0.3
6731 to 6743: 0.3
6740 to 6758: -0.2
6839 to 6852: -0.8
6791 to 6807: -1.0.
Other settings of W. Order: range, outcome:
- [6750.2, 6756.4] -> 2.09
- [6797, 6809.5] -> 1.98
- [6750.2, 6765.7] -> 2.09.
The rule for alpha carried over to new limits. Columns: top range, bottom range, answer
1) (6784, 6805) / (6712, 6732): 1.07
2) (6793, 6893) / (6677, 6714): 0.95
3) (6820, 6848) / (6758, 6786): 0.94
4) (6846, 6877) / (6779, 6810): 0.90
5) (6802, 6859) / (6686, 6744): 0.98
